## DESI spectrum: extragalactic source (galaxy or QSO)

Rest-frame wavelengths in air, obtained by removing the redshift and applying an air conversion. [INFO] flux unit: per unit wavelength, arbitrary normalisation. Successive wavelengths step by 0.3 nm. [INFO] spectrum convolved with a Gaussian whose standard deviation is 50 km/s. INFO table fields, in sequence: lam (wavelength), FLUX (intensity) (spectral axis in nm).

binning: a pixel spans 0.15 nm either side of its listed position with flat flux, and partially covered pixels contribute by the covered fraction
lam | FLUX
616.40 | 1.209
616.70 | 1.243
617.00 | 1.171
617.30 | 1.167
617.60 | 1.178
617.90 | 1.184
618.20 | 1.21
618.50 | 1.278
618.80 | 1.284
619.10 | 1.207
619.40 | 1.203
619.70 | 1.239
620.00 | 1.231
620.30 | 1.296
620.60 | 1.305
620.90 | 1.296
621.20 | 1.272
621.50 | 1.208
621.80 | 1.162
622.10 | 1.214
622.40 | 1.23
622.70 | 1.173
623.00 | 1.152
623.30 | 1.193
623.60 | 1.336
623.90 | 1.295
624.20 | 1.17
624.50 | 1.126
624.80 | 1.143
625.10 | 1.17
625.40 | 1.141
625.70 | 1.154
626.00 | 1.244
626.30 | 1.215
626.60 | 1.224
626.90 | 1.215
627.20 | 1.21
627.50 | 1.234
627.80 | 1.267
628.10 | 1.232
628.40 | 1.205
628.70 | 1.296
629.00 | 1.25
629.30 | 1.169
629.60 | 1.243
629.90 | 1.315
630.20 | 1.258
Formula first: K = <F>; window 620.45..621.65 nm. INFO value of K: 1.27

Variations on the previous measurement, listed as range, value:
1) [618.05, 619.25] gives 1.24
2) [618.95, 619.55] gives 1.21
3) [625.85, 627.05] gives 1.22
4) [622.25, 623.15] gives 1.18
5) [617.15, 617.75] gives 1.17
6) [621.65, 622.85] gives 1.19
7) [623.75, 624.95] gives 1.18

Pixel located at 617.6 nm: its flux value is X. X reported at 1.178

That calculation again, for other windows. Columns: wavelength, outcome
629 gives 1.25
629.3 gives 1.169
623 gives 1.152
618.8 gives 1.284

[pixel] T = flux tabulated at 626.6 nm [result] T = 1.224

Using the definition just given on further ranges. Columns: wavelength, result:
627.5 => 1.234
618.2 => 1.21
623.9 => 1.295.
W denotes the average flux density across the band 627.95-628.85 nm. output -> 1.24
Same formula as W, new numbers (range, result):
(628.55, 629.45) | 1.24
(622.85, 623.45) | 1.17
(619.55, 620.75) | 1.27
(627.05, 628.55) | 1.23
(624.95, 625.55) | 1.16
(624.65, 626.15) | 1.17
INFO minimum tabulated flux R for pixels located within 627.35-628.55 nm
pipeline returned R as 1.205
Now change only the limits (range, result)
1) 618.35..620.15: 1.203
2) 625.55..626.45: 1.154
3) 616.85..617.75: 1.167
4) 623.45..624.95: 1.126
